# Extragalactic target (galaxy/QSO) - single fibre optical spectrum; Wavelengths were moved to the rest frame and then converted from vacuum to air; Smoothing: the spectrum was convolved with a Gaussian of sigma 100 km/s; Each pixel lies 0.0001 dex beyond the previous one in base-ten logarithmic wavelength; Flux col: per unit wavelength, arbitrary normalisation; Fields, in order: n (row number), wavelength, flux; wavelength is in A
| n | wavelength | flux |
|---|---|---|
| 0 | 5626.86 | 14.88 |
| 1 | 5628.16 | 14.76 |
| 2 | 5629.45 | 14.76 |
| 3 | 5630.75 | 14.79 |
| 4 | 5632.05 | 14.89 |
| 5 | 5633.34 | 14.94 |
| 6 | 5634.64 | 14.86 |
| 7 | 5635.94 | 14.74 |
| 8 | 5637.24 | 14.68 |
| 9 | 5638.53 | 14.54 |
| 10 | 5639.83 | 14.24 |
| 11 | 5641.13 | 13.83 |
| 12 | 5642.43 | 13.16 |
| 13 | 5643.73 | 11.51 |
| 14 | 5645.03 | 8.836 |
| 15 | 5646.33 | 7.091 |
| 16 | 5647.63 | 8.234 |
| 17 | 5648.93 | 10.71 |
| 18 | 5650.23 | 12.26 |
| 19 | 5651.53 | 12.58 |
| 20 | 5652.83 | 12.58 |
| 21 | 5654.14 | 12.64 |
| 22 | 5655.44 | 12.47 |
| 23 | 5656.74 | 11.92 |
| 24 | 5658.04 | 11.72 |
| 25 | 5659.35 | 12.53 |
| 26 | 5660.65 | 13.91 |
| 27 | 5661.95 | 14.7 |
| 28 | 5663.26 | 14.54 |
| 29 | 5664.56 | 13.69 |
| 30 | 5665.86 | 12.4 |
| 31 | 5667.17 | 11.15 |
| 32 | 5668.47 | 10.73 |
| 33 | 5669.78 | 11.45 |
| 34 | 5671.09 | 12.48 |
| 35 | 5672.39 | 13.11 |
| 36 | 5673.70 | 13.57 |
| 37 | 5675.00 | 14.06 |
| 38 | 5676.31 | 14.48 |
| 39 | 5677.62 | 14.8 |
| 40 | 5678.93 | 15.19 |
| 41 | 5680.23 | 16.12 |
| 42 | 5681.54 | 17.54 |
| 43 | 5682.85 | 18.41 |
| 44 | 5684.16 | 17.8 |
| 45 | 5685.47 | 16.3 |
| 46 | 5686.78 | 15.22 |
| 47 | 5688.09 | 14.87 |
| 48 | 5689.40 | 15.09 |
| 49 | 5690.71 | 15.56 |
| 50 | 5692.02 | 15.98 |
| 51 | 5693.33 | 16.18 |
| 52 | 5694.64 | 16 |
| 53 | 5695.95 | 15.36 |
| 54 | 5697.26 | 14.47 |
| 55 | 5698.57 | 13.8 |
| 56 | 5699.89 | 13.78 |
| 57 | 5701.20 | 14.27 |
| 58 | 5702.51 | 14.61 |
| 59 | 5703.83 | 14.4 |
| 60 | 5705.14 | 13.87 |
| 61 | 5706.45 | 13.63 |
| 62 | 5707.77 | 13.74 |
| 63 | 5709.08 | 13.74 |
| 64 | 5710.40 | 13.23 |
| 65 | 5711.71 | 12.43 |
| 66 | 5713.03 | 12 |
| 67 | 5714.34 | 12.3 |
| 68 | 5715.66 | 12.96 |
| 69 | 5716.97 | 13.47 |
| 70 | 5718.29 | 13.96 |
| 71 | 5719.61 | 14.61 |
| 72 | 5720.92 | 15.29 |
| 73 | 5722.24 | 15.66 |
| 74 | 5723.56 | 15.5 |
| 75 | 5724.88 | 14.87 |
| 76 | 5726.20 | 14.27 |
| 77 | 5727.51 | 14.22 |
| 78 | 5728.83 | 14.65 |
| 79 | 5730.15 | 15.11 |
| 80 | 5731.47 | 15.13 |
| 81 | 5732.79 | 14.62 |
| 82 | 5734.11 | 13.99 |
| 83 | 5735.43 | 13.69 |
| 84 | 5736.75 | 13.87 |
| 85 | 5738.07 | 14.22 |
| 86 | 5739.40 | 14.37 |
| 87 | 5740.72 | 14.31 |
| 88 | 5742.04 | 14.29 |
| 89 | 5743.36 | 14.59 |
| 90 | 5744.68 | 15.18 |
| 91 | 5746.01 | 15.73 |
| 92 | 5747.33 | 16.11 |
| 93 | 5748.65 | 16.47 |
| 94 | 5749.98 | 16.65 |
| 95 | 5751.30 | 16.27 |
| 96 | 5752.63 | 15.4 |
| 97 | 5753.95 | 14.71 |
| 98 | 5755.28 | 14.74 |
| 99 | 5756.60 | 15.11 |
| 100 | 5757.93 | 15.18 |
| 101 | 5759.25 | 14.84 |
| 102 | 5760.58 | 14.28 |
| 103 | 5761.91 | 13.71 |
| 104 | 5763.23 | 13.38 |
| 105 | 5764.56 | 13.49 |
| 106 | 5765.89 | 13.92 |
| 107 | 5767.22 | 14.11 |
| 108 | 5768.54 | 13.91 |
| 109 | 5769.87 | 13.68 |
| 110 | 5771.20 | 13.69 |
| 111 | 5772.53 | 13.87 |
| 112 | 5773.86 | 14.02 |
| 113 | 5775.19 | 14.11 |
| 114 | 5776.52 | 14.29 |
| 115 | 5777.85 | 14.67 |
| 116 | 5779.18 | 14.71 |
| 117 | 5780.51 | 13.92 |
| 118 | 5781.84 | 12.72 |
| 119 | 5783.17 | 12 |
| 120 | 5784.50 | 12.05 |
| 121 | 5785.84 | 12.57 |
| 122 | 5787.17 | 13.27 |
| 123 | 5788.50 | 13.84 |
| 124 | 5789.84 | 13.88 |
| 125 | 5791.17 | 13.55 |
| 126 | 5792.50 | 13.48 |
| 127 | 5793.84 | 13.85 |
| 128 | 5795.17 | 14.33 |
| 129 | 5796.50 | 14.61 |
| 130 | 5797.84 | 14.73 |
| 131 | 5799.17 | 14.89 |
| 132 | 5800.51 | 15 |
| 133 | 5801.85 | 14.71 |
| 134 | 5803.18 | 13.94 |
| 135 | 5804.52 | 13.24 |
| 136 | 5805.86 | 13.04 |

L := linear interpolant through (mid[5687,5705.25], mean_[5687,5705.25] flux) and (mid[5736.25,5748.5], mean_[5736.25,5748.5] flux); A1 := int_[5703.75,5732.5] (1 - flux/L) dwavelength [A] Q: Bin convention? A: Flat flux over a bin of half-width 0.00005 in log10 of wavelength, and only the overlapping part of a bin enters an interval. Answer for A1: 1.6 A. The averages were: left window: 14.9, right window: 14.8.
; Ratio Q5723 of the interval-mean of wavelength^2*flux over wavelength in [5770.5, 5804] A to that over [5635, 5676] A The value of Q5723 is 1.16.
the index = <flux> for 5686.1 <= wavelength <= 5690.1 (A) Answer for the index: 15.1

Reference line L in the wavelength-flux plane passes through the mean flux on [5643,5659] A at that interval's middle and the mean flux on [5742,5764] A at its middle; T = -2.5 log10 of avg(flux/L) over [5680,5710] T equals -0.19 mag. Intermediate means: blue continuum 11.1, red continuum 15.1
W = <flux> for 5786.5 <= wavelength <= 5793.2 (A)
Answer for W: 13.6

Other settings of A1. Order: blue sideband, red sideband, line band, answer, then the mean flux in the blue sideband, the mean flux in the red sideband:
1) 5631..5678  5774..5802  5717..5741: -2.1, 12.8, 13.9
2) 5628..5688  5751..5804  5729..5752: -1.8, 13.5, 14.1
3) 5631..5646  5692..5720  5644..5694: 1.0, 13.5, 14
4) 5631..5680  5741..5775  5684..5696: -2.0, 12.9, 14.7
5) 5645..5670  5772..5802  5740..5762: -3.1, 11.9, 13.9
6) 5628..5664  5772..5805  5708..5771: -4.1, 12.9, 13.9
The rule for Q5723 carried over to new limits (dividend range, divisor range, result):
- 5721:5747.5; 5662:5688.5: 1.04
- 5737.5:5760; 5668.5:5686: 1.05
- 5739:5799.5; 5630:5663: 1.17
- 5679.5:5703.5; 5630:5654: 1.25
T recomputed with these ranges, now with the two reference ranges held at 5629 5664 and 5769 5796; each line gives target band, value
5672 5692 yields -0.187 mag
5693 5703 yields -0.126 mag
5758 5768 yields -0.041 mag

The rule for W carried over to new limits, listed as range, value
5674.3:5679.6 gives 14.6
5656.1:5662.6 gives 13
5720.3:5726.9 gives 15.1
